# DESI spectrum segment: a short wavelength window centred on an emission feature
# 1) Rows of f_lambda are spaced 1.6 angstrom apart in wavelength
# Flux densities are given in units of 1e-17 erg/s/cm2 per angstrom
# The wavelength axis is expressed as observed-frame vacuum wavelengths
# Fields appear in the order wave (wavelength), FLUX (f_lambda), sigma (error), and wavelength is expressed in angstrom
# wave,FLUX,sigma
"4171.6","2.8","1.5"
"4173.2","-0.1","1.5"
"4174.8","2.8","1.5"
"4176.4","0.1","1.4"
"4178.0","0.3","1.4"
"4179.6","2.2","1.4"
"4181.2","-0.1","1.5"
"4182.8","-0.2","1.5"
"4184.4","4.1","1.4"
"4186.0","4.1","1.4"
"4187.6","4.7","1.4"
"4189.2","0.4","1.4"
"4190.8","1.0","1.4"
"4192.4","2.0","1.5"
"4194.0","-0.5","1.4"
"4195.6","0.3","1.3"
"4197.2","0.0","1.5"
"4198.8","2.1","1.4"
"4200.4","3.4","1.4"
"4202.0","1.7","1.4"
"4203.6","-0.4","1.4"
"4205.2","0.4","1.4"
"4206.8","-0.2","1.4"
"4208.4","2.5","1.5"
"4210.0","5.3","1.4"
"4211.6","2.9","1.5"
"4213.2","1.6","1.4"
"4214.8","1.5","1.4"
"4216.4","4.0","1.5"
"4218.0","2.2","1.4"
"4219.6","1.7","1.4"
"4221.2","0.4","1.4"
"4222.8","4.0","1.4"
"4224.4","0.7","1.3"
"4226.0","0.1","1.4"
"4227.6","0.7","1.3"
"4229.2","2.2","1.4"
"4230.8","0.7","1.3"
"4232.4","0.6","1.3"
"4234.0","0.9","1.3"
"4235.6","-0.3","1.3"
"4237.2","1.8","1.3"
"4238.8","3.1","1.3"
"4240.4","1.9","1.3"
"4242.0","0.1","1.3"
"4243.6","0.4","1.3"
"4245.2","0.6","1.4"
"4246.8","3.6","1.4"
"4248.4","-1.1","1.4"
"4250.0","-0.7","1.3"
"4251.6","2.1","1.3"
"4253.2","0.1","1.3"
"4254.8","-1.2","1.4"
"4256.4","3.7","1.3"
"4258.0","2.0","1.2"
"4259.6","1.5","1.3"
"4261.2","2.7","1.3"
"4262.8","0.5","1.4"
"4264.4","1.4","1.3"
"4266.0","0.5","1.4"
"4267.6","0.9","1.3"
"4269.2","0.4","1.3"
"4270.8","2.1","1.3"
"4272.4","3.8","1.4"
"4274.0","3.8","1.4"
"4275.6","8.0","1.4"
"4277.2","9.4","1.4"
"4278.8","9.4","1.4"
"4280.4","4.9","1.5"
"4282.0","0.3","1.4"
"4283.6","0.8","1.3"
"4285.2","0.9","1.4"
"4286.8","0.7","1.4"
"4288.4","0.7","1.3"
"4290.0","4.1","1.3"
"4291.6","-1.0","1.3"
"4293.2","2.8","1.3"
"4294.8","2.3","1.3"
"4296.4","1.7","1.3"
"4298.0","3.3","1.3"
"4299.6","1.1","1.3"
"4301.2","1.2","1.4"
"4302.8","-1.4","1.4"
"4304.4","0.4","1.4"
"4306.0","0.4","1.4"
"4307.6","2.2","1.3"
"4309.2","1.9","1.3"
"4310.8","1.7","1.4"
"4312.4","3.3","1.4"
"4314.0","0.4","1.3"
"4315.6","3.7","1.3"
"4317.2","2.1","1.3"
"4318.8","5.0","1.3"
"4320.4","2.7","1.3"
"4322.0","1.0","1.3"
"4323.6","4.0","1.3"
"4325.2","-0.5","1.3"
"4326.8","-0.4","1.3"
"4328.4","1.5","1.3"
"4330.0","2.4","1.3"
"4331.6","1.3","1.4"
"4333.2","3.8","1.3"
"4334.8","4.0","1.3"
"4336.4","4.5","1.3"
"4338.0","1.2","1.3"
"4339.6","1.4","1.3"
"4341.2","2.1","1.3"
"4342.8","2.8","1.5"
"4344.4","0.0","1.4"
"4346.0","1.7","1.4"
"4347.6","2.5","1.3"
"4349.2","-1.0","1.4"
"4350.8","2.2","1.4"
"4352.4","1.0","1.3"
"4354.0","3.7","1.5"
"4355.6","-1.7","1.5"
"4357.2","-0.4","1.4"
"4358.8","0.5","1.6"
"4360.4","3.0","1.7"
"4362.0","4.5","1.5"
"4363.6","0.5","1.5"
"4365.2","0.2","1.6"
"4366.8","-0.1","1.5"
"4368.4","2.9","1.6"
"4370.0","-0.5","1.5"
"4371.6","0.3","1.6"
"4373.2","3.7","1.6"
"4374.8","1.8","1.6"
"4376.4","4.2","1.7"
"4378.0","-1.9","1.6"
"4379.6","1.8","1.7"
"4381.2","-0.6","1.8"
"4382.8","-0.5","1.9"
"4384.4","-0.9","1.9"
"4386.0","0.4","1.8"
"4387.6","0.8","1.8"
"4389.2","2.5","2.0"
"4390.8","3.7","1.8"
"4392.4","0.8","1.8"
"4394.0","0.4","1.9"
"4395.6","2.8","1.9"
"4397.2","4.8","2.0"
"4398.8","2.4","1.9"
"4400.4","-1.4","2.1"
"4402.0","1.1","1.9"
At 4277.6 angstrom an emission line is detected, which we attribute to [O II]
